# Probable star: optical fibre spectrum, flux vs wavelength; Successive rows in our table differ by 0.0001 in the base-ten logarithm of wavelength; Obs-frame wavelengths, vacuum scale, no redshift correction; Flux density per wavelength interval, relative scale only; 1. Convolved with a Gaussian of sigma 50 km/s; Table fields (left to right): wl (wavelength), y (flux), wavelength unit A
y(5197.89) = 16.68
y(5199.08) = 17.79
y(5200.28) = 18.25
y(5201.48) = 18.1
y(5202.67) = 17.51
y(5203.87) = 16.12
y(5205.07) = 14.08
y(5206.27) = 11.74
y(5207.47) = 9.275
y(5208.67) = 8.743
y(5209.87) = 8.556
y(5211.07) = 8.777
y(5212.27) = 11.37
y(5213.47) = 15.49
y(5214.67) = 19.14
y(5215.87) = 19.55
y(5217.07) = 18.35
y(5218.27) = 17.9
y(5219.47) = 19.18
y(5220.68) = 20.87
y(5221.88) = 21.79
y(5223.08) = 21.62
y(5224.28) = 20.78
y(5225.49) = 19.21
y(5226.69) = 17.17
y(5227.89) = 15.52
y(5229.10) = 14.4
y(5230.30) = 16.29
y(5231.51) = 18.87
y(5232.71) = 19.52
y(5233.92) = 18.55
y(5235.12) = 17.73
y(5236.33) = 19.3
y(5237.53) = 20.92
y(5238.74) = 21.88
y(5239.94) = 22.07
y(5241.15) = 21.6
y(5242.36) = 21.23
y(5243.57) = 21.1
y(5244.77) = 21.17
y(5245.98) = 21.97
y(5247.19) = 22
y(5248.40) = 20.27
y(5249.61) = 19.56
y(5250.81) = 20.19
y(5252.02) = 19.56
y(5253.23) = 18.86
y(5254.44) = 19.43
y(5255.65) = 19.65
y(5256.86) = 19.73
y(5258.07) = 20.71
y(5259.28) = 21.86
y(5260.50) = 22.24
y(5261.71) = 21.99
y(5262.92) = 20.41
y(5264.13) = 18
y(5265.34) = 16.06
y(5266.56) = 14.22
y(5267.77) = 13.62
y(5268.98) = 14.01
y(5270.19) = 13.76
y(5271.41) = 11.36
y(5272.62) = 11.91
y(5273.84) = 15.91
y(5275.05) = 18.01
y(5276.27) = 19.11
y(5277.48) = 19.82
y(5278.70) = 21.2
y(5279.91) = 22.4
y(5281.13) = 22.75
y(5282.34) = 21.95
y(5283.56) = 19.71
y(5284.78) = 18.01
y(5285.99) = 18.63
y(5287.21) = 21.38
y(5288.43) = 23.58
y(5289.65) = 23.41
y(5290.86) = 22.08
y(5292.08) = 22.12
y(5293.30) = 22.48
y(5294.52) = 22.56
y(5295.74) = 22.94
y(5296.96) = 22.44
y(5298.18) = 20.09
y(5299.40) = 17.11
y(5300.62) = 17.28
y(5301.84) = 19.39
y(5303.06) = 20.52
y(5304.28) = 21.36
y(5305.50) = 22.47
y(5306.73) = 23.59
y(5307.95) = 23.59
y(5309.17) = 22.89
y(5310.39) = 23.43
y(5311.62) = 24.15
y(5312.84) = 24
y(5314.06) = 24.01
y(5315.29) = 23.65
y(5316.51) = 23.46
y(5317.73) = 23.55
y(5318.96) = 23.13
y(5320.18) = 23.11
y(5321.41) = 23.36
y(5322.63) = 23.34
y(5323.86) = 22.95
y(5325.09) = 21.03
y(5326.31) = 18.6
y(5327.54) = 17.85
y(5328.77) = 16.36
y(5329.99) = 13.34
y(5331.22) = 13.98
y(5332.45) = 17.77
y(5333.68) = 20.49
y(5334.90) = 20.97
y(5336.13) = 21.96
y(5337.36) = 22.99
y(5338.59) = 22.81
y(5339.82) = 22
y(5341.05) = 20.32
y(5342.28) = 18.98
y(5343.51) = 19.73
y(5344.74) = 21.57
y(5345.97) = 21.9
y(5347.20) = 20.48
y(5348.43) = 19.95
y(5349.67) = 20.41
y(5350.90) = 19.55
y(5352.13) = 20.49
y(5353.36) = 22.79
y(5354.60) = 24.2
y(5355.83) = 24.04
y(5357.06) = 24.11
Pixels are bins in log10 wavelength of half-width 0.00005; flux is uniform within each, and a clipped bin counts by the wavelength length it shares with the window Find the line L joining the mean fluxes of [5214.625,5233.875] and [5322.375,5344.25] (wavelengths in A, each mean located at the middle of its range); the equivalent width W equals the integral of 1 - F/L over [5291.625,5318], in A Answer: -3.6 A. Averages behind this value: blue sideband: 18.7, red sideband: 19.7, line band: 22.1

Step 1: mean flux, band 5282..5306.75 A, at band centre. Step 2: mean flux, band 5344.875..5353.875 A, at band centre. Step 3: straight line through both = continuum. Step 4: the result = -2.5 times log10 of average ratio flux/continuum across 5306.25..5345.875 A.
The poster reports -0.02 mag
